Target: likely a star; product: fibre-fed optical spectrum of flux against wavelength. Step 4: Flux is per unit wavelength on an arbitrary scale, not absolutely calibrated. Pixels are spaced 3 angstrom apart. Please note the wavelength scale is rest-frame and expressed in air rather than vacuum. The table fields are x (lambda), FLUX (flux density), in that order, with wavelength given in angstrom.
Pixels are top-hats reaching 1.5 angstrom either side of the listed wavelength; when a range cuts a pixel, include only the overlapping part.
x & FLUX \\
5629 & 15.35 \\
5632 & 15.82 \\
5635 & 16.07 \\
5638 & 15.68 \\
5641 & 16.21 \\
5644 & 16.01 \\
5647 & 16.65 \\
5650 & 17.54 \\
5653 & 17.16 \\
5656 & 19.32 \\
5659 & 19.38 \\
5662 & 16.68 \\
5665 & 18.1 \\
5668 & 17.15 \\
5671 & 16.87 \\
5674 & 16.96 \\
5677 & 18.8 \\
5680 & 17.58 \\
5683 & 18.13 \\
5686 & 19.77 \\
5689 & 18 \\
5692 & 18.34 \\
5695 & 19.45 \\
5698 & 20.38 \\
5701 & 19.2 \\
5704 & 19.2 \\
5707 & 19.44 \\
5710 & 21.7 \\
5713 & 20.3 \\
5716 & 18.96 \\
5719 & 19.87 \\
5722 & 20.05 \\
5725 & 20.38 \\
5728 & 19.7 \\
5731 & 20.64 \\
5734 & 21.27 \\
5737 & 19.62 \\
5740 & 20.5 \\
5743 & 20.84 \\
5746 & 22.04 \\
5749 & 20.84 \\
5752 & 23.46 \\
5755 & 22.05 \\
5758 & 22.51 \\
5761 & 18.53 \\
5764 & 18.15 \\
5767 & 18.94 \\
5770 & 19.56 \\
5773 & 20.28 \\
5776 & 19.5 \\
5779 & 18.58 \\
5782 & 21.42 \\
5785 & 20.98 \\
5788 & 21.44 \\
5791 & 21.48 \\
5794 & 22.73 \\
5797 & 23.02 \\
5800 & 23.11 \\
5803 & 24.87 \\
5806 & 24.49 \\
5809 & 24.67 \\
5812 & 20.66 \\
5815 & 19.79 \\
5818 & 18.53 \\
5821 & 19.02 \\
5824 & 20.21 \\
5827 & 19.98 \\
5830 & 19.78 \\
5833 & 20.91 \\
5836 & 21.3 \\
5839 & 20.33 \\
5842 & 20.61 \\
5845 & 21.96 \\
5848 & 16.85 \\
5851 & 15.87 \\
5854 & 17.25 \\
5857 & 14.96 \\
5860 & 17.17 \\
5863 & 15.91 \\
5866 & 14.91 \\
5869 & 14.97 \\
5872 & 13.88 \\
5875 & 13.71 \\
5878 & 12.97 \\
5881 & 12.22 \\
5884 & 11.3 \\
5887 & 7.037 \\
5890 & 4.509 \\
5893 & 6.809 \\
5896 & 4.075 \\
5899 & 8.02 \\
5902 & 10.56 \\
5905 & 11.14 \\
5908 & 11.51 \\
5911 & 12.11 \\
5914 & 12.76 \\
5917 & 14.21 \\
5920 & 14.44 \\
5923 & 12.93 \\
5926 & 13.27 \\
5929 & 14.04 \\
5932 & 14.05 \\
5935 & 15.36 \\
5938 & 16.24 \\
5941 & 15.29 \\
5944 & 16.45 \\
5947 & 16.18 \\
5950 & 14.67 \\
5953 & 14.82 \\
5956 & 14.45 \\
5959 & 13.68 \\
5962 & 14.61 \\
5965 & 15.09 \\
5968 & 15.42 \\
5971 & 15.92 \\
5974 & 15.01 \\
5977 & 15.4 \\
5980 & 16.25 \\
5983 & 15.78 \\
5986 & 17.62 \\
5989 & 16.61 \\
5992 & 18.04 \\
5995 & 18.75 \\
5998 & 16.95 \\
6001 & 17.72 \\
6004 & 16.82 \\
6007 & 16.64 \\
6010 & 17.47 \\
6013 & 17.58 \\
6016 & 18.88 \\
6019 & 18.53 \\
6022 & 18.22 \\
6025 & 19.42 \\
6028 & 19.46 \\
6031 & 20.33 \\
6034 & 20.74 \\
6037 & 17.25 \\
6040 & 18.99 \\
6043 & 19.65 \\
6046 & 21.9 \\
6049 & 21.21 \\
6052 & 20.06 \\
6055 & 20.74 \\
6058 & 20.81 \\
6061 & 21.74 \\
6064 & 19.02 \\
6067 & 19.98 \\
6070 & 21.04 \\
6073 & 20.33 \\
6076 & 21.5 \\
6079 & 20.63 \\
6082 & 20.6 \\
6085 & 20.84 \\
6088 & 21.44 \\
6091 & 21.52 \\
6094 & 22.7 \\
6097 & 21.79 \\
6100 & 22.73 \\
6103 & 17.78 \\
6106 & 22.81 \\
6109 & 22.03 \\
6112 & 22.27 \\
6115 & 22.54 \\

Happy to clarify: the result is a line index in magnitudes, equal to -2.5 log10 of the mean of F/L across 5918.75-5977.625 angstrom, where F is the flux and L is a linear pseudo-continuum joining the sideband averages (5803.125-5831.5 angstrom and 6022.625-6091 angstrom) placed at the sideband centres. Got 0.36 mag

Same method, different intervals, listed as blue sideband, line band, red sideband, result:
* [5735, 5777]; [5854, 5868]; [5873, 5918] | -0.238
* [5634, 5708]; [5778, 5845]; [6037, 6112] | -0.127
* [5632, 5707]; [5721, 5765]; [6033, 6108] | -0.131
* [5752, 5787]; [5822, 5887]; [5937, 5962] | 0.071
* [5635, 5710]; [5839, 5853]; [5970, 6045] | -0.060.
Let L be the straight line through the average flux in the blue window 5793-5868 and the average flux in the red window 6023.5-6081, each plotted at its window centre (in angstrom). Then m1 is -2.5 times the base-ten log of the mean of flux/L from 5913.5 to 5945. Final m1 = 0.35 mag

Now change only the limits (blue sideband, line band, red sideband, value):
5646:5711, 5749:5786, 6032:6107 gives -0.08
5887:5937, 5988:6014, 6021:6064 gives -0.01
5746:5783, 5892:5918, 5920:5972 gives 0.50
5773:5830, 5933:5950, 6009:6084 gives 0.29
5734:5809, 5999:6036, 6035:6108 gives 0.13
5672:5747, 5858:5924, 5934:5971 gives 0.36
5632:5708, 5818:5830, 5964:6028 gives -0.12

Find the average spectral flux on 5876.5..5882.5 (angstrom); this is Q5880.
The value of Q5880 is 12.6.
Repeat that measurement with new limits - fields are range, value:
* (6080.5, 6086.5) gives 20.7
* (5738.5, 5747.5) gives 21.1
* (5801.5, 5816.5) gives 22.9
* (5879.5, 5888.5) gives 10.2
